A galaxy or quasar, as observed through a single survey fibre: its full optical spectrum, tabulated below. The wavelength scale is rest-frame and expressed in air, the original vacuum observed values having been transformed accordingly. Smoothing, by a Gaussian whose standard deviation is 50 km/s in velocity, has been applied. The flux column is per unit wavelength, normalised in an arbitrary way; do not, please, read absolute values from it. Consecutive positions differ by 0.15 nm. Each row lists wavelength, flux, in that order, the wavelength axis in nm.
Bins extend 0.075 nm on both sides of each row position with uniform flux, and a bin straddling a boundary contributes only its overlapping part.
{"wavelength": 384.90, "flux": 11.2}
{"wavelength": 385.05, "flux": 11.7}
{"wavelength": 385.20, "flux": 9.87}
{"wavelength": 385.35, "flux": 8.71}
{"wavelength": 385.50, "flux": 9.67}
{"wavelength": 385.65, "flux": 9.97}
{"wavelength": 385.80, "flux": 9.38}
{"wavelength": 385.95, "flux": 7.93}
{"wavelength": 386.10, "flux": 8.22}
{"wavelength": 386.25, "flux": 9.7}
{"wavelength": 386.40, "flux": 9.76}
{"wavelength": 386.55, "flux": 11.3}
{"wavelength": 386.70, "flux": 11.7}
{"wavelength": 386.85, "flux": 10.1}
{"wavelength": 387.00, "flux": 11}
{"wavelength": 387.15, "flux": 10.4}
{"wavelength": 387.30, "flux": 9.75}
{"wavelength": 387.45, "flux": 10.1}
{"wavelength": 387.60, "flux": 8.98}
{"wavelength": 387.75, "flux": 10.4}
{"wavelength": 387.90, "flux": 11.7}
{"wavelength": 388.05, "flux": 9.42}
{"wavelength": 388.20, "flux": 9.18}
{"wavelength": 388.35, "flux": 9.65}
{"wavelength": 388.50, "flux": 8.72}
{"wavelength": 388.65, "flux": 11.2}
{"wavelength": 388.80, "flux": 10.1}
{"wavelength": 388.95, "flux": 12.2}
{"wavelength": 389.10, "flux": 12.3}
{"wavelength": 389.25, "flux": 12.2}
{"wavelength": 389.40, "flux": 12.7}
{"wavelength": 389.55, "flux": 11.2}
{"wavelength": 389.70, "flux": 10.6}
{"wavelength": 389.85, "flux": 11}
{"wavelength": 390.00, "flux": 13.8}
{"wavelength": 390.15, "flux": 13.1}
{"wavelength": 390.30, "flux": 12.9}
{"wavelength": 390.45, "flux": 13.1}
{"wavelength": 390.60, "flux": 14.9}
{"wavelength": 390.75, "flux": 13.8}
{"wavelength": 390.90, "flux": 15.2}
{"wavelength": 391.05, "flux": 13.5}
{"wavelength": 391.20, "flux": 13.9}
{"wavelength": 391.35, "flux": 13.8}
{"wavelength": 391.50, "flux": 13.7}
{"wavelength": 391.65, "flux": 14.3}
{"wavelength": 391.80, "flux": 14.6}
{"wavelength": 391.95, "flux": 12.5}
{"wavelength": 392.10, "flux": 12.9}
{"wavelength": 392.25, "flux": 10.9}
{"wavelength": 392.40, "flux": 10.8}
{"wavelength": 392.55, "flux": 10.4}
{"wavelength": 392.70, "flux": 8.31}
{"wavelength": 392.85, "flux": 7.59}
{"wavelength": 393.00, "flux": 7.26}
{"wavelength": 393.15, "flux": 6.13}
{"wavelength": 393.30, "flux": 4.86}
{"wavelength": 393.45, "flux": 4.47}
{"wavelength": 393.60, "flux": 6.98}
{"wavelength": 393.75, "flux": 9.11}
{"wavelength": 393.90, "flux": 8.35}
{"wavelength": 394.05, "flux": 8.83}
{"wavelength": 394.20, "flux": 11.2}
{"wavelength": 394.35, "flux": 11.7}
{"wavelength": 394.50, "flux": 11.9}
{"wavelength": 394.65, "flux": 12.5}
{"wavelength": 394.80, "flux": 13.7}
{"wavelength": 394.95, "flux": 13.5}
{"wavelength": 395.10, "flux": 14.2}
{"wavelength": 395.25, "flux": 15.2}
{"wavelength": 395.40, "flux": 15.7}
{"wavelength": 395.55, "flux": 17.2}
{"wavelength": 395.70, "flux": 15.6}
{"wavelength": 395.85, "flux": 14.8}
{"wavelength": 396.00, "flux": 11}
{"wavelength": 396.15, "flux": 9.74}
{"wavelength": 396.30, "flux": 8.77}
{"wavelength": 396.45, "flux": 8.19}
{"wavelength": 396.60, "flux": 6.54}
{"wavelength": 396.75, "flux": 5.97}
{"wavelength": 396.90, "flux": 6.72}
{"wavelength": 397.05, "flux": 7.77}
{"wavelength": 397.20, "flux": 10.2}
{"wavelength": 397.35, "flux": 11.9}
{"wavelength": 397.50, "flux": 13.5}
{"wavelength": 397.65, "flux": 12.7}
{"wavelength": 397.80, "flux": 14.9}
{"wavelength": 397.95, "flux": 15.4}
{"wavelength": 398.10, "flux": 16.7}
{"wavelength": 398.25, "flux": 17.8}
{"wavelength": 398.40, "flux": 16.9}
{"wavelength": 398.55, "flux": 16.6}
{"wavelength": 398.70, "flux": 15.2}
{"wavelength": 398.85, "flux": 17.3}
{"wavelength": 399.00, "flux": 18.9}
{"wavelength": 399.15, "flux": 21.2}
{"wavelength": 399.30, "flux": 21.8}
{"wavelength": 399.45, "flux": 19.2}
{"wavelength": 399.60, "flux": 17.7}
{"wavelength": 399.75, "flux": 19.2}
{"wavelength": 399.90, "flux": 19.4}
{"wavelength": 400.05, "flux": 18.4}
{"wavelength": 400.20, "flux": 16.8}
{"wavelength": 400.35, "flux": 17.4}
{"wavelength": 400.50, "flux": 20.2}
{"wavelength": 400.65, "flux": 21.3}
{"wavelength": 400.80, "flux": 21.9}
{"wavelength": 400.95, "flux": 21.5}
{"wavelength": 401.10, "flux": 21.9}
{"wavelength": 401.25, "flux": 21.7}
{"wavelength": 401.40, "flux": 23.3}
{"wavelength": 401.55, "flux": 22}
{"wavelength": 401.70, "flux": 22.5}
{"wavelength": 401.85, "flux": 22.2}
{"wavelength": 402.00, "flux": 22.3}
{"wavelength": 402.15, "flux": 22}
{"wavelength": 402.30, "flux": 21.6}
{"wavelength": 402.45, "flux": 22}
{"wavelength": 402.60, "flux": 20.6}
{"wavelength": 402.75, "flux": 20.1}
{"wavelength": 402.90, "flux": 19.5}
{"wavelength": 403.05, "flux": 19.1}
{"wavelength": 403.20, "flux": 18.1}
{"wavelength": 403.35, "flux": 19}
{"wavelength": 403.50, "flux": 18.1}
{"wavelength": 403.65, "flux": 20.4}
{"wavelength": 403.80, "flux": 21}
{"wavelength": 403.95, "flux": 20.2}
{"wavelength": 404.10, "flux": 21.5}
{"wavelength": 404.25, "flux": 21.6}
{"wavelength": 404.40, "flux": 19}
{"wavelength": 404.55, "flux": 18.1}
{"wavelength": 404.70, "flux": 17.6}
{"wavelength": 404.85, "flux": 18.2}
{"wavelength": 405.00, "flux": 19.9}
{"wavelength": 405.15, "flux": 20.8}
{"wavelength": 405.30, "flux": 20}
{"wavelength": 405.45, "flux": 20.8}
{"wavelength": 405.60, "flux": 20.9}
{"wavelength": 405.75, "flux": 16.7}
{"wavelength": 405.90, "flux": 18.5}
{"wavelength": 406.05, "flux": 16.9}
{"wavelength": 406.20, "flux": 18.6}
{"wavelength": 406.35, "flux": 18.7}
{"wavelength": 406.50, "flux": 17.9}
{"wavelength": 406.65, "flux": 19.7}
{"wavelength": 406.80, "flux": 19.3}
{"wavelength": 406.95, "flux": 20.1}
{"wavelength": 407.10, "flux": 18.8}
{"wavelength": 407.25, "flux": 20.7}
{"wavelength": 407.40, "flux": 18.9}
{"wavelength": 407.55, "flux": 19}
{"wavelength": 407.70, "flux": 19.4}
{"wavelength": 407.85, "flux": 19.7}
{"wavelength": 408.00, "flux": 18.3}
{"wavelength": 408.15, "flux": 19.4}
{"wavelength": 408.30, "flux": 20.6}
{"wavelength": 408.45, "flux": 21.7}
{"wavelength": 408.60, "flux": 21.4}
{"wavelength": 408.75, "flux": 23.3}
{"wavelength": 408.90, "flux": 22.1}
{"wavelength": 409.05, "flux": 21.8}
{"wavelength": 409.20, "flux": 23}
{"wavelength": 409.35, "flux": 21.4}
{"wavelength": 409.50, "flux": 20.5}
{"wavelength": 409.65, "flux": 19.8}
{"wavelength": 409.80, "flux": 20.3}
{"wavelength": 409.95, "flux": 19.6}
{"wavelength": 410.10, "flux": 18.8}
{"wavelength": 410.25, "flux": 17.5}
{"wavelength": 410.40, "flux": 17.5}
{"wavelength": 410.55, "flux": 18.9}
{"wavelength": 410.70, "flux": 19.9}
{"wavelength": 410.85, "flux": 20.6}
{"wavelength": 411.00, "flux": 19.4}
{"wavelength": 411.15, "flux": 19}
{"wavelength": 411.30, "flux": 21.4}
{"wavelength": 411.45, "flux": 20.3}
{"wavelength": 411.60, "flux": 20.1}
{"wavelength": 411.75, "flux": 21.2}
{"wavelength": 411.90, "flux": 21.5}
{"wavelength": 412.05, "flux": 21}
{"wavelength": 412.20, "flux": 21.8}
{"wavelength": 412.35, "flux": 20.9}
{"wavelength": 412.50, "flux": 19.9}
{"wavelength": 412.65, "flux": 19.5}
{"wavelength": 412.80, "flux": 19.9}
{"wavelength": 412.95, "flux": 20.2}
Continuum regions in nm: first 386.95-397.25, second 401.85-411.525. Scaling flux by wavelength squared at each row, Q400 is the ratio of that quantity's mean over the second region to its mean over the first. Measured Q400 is 1.93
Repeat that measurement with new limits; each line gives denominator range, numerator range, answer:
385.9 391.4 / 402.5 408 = 1.85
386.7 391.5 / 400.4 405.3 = 1.89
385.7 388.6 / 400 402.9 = 2.29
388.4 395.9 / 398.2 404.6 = 1.77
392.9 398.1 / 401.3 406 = 1.94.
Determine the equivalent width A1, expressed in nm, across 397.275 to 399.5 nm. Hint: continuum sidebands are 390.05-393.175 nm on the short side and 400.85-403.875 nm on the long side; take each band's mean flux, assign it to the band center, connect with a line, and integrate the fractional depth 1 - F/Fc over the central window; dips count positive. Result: 0.14 nm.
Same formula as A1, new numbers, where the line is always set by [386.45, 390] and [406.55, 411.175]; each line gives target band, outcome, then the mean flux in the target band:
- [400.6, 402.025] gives -0.466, 22.1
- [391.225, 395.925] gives 0.626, 11.4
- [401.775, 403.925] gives -0.389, 20.4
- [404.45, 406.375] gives -0.047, 18.9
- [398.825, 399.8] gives -0.230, 19.4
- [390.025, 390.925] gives -0.152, 13.8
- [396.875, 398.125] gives 0.227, 12.2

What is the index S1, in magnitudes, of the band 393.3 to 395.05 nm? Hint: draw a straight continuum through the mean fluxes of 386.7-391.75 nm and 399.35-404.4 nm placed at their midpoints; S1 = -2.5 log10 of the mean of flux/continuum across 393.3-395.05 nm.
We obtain 0.46 mag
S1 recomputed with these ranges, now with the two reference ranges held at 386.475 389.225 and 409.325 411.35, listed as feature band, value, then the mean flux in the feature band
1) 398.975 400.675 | -0.25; 19.2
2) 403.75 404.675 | -0.18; 20.1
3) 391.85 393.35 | 0.30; 9.33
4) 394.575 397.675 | 0.18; 11.7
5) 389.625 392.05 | -0.15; 13.4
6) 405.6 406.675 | -0.02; 18.3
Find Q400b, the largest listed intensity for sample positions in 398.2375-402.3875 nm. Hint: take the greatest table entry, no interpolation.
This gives 23.3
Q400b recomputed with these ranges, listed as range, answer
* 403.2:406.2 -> 21.6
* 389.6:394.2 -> 15.2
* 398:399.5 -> 21.8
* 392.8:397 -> 17.2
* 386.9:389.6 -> 12.7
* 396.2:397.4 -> 11.9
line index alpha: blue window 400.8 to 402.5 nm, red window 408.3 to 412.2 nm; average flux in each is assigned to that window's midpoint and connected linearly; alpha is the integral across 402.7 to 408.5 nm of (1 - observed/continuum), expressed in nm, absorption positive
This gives 0.533 nm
